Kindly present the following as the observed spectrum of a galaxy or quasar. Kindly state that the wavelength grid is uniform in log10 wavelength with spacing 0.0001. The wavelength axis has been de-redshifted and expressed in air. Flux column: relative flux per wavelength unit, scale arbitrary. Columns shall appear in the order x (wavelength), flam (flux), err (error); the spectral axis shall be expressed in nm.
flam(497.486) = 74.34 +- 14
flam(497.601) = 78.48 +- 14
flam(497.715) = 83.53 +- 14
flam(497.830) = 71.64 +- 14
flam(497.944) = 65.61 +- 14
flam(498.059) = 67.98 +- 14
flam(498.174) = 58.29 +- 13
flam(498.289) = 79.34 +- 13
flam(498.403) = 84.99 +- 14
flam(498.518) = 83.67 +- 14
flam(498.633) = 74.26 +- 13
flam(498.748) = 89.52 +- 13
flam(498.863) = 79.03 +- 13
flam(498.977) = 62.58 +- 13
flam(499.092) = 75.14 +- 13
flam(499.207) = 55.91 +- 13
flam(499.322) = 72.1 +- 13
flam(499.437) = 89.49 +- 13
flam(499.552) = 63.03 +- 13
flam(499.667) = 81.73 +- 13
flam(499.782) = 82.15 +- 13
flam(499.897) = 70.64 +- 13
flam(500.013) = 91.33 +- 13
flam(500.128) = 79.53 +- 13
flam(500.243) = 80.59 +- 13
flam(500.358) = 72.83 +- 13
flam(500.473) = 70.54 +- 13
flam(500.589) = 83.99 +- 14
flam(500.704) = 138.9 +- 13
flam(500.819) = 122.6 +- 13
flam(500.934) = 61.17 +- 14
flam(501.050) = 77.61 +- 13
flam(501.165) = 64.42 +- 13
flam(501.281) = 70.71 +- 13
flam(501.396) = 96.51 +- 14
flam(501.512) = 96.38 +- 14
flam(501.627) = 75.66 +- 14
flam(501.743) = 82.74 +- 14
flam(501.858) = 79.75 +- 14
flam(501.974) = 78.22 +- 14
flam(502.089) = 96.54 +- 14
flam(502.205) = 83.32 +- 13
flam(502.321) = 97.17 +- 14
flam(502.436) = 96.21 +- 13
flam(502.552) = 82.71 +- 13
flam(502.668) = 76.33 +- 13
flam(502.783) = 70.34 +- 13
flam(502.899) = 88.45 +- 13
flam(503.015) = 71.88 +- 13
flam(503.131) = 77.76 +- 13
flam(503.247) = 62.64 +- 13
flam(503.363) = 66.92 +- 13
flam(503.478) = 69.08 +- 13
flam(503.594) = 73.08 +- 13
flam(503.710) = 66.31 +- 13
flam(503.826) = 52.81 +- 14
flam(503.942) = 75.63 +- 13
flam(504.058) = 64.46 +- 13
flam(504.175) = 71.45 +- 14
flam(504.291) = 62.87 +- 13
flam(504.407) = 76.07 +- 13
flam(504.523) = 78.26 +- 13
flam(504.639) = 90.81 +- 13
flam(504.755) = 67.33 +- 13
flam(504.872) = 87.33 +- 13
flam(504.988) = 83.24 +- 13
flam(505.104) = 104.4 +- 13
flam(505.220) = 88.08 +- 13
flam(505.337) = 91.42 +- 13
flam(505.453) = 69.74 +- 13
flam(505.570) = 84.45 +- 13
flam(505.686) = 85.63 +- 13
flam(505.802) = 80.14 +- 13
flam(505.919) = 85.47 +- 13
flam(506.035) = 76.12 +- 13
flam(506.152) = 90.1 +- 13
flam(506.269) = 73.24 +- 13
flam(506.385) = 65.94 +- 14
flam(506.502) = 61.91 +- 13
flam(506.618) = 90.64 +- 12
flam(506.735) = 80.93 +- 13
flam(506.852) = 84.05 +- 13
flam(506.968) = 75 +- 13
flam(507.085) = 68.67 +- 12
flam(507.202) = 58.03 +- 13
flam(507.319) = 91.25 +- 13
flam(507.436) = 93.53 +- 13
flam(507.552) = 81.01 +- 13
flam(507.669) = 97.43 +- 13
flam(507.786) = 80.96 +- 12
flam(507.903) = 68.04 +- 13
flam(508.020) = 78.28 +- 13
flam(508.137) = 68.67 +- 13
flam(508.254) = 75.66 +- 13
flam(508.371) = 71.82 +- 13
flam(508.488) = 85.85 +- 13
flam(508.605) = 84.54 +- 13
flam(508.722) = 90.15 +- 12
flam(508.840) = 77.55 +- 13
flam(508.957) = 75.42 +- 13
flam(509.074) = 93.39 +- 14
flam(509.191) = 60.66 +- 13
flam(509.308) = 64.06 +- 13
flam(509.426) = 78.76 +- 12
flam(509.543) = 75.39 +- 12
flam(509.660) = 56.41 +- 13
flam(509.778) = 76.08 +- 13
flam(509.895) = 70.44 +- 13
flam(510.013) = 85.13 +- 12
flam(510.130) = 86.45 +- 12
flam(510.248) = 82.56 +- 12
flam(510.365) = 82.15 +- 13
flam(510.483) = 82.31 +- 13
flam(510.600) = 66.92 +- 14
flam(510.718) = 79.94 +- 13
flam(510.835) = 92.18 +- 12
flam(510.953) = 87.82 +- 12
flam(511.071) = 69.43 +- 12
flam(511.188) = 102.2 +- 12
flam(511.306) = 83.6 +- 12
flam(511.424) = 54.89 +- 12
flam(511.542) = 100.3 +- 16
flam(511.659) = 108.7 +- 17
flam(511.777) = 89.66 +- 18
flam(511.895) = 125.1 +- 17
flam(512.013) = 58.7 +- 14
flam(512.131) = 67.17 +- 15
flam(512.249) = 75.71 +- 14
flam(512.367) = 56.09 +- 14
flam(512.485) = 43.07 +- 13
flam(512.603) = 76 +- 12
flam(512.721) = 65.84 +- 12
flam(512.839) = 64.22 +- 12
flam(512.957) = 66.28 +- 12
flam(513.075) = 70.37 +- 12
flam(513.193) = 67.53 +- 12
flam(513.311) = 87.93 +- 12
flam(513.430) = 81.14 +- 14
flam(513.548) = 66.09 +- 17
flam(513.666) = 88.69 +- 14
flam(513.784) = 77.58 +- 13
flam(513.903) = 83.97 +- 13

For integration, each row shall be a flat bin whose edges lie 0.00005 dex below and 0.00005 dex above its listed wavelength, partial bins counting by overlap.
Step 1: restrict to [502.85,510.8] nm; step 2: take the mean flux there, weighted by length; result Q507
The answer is 77.4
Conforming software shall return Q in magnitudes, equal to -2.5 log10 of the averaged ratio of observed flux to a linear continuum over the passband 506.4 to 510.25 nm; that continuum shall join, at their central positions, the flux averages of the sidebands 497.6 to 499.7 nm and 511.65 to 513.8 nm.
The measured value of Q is -0.043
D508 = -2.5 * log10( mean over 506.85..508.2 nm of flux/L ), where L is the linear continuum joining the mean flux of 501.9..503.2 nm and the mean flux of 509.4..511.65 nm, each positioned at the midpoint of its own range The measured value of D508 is 0.04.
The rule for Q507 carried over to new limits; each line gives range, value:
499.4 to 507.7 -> 80.1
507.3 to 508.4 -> 80.5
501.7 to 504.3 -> 76.1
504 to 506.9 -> 79.7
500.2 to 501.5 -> 85.9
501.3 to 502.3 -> 85.9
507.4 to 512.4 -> 80.1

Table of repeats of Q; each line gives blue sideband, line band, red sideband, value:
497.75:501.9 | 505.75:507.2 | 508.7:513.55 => 0.02 mag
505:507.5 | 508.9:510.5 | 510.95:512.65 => 0.05 mag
